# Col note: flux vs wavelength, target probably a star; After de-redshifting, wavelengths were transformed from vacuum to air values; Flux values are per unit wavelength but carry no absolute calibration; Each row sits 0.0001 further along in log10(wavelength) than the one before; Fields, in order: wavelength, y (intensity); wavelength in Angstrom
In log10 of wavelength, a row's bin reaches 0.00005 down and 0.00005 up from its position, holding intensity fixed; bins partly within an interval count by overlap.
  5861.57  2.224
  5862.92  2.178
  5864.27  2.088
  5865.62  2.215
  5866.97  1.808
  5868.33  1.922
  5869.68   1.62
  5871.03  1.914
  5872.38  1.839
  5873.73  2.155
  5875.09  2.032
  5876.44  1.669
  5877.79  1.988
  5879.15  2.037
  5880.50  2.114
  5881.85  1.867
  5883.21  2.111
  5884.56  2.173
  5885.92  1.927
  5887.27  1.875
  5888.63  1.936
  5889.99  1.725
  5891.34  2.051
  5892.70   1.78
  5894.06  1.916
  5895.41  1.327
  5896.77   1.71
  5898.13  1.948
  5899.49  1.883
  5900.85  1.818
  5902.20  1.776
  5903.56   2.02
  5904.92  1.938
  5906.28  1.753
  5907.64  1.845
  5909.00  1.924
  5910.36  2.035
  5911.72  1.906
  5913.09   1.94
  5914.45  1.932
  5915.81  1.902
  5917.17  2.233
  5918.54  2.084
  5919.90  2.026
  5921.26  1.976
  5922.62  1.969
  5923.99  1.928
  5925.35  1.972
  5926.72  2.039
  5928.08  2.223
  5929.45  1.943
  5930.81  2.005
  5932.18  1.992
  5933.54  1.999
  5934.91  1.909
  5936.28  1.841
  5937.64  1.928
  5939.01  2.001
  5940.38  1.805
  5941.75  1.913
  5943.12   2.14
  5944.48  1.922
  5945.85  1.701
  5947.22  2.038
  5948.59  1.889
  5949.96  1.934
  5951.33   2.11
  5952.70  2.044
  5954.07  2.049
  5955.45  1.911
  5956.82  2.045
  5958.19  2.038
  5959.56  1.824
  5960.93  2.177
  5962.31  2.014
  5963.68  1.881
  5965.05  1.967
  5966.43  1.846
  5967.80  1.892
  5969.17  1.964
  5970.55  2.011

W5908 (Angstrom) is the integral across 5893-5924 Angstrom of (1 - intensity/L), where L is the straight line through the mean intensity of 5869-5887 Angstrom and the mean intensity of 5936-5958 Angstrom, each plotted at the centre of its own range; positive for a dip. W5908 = 0.9 Angstrom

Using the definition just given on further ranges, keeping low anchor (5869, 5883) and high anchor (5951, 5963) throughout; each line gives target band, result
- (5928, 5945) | 0.3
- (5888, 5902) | 1.0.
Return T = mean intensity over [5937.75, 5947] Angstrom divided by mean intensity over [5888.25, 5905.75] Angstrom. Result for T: 1.0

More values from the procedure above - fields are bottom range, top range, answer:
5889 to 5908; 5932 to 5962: 1.08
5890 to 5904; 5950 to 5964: 1.11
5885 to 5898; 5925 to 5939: 1.09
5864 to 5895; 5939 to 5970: 1.01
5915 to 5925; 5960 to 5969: 0.97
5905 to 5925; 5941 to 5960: 1.00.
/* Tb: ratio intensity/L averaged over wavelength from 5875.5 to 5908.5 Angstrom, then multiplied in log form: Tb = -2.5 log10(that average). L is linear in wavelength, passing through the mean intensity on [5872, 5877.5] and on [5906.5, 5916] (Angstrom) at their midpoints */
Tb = 0.02 mag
